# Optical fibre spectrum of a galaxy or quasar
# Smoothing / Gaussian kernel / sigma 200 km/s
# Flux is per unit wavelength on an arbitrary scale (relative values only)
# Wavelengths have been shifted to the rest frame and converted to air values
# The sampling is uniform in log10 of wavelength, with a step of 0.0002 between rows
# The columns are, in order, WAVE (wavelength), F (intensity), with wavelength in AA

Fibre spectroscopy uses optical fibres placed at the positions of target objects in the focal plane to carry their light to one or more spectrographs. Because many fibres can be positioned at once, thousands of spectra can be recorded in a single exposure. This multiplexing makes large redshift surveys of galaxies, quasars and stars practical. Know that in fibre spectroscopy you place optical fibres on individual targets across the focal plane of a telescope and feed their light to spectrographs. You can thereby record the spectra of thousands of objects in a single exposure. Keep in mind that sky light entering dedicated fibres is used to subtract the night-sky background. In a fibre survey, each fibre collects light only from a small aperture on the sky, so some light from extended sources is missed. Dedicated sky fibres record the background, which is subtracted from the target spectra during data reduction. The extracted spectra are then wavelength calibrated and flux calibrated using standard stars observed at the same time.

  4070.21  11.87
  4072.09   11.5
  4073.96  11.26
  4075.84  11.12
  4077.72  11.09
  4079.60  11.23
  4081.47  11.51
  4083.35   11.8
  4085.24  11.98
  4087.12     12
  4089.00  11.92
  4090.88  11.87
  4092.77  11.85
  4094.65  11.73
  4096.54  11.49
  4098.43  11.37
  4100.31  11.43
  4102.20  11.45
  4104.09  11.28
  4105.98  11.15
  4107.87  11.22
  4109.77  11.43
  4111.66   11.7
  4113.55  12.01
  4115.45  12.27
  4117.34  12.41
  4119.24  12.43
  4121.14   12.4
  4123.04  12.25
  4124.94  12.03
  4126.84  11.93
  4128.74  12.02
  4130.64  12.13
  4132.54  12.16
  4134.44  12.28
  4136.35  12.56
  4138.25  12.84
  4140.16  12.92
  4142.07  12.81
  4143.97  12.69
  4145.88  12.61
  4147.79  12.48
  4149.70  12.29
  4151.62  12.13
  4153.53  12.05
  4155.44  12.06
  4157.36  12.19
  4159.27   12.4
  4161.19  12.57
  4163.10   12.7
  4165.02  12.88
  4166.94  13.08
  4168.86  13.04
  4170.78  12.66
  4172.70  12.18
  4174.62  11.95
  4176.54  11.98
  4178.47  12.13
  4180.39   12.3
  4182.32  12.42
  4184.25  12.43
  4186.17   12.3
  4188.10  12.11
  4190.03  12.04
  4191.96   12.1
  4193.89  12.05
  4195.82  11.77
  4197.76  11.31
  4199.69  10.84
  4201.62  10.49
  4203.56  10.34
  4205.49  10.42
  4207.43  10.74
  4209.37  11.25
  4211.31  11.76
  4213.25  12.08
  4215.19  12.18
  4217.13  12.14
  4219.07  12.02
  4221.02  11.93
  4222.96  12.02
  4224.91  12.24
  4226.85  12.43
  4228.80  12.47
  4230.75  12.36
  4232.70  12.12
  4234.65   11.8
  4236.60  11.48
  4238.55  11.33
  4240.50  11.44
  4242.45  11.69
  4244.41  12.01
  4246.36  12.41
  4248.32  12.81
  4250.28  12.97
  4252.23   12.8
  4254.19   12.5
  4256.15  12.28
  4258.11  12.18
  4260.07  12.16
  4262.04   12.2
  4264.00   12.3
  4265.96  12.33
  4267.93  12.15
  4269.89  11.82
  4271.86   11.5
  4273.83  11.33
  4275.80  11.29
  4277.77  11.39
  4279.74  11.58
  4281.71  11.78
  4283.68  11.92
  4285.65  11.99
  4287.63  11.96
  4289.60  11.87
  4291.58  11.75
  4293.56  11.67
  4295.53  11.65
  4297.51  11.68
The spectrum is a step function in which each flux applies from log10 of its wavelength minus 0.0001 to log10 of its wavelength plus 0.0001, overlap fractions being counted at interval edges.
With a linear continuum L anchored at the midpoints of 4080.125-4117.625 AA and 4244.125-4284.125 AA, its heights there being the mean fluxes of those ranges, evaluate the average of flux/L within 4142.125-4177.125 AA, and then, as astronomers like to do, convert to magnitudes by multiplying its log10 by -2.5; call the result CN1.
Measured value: -0.06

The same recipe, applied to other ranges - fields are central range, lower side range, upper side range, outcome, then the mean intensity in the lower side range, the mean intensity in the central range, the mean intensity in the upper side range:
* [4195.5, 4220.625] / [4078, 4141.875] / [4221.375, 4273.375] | 0.069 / 11.9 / 11.3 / 12.1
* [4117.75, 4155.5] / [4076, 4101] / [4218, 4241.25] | -0.056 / 11.6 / 12.4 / 12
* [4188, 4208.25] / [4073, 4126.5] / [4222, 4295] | 0.059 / 11.7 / 11.3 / 12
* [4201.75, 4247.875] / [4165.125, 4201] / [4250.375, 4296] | 0.028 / 12.2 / 11.8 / 12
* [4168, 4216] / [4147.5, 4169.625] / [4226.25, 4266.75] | 0.052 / 12.5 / 11.8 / 12.2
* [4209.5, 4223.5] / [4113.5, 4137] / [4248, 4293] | 0.011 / 12.2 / 12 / 12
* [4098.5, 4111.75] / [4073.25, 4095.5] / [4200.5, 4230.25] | 0.025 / 11.6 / 11.4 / 11.6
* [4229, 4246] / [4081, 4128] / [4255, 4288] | 0.003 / 11.8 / 11.8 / 11.9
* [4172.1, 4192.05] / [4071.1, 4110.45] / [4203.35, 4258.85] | -0.034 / 11.5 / 12.2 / 12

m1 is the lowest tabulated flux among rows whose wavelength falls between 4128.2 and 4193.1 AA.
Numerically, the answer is 11.95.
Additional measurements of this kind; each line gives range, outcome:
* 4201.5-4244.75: 10.34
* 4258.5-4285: 11.29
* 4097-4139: 11.15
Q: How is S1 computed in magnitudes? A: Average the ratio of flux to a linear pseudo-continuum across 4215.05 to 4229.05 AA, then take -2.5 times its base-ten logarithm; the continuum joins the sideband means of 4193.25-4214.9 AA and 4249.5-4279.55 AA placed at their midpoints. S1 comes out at -0.06 mag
